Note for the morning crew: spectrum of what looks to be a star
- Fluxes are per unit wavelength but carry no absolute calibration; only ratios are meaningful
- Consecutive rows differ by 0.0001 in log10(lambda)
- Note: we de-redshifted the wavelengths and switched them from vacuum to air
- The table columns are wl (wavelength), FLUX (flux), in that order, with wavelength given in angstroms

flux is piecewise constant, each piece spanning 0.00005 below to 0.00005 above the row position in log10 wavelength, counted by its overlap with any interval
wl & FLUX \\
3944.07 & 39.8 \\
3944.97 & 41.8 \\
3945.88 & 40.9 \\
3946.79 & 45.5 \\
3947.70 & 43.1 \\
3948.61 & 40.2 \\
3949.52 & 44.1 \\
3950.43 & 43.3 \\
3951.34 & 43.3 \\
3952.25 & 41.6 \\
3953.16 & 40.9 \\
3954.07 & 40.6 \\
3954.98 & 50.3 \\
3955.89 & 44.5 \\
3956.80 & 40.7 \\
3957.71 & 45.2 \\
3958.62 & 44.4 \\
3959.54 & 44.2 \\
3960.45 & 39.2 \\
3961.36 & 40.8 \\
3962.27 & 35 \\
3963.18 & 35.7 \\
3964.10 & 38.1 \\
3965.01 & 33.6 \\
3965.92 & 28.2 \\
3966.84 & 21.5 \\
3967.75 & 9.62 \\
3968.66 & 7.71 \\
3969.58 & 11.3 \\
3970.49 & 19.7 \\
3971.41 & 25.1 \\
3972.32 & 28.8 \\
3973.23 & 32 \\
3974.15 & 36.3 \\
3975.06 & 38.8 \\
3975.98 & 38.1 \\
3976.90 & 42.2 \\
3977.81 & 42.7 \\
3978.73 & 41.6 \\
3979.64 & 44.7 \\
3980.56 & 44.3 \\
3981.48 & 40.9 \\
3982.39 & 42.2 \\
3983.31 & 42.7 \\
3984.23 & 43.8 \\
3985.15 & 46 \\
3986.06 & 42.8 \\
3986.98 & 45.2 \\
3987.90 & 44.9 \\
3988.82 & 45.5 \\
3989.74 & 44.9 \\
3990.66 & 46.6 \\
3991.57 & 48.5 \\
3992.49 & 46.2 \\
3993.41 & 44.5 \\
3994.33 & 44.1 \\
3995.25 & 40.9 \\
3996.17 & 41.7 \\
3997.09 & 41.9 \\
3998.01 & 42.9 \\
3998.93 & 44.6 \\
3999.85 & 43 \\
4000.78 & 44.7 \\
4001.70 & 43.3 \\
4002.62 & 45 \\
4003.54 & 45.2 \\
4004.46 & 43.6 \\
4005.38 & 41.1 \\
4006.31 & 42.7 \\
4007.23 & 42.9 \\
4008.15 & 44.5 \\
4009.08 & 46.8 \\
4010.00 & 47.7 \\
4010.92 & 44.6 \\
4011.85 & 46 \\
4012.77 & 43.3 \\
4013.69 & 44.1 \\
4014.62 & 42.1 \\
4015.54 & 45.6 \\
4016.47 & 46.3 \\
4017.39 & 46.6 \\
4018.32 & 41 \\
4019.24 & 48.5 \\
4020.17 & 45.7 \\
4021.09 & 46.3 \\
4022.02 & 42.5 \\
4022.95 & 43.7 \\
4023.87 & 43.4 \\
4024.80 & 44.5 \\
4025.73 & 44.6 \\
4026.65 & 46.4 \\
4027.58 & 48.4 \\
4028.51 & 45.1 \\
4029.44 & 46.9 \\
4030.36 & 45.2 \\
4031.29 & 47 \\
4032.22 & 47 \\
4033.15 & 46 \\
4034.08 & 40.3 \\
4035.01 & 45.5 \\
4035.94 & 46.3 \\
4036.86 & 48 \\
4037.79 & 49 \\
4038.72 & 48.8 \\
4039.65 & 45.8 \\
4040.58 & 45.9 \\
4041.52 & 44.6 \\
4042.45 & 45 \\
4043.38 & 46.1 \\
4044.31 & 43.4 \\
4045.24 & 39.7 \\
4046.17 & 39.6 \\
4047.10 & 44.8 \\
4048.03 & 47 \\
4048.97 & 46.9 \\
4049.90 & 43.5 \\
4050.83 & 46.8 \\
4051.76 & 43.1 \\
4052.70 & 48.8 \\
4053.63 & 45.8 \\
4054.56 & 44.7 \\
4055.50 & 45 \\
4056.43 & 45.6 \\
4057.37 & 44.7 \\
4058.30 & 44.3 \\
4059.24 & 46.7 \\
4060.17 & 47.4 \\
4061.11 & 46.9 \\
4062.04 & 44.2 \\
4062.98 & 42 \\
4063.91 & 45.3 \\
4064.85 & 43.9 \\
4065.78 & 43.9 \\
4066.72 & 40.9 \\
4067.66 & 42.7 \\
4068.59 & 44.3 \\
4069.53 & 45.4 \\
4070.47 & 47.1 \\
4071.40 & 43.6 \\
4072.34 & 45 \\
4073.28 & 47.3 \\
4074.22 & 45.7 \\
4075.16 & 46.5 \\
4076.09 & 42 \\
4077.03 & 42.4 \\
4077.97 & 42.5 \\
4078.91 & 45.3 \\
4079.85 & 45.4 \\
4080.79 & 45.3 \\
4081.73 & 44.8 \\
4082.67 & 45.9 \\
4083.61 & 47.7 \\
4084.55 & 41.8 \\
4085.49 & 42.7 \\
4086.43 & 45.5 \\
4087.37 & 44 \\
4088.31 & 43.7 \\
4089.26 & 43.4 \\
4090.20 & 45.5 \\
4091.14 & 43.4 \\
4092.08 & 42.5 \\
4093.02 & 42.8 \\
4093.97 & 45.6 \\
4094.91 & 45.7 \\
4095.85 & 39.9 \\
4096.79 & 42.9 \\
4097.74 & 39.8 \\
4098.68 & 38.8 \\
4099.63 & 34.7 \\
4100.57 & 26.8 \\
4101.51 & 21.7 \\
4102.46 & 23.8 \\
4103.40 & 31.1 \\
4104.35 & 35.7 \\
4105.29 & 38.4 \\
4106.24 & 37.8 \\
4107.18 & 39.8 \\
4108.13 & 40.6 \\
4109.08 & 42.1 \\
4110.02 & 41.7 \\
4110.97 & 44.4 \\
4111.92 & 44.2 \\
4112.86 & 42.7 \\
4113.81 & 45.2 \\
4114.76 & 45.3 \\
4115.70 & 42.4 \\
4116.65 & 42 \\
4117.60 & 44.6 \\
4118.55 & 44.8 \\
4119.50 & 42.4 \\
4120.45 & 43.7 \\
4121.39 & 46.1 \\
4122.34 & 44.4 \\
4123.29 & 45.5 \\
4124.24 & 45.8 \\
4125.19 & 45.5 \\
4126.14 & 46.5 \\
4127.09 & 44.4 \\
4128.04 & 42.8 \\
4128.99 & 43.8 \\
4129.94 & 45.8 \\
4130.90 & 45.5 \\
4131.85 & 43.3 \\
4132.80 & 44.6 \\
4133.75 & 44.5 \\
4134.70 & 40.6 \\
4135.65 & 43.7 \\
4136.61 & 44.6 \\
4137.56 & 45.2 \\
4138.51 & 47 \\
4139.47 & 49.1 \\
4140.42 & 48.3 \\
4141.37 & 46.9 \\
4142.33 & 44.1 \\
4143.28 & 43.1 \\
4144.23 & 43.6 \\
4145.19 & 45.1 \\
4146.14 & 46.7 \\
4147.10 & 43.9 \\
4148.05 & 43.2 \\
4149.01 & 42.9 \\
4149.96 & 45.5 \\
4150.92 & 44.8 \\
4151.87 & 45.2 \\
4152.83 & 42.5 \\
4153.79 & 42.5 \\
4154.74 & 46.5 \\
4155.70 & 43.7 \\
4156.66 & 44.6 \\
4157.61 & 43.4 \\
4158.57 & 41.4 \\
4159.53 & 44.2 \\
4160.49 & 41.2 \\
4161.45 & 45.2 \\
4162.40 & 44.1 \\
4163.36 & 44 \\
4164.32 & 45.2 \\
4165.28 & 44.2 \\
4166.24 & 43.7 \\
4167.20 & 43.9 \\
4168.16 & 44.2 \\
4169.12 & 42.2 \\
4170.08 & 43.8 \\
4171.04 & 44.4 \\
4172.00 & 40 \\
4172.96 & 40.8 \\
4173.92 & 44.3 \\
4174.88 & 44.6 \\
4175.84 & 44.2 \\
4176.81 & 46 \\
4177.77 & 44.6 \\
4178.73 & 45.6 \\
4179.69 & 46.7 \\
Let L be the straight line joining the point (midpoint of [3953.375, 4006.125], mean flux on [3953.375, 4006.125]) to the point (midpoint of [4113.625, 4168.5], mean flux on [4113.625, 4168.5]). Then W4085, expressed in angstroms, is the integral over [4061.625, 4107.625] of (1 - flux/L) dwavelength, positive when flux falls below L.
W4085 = 0.9 angstroms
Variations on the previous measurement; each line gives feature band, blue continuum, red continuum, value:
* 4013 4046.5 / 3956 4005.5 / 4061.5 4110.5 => -4.1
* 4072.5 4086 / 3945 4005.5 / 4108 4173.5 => -0.7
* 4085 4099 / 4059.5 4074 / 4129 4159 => 0.5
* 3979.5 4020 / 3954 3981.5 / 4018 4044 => -4.1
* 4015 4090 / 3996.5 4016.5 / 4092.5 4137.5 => -3.5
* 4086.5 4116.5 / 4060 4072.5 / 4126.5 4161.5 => 3.0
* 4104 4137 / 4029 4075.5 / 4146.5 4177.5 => 0.7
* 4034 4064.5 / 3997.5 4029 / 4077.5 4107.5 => -1.8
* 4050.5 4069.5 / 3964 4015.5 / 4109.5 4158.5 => -1.3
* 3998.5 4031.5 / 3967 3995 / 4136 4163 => -4.9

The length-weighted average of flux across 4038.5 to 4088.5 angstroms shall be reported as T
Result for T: 44.8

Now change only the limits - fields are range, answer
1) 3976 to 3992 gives 43.9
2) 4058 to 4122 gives 42.4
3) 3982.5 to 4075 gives 44.8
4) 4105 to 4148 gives 44.1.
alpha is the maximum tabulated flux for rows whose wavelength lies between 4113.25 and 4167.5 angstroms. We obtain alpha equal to 49.1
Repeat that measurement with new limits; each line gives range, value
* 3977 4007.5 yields 48.5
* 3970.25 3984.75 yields 44.7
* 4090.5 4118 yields 45.7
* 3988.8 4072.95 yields 49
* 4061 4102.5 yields 47.7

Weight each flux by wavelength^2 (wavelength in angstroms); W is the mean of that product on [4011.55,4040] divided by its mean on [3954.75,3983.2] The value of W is 1.3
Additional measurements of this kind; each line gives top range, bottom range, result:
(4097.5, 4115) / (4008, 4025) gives 0.87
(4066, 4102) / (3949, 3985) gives 1.23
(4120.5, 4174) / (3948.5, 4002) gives 1.23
